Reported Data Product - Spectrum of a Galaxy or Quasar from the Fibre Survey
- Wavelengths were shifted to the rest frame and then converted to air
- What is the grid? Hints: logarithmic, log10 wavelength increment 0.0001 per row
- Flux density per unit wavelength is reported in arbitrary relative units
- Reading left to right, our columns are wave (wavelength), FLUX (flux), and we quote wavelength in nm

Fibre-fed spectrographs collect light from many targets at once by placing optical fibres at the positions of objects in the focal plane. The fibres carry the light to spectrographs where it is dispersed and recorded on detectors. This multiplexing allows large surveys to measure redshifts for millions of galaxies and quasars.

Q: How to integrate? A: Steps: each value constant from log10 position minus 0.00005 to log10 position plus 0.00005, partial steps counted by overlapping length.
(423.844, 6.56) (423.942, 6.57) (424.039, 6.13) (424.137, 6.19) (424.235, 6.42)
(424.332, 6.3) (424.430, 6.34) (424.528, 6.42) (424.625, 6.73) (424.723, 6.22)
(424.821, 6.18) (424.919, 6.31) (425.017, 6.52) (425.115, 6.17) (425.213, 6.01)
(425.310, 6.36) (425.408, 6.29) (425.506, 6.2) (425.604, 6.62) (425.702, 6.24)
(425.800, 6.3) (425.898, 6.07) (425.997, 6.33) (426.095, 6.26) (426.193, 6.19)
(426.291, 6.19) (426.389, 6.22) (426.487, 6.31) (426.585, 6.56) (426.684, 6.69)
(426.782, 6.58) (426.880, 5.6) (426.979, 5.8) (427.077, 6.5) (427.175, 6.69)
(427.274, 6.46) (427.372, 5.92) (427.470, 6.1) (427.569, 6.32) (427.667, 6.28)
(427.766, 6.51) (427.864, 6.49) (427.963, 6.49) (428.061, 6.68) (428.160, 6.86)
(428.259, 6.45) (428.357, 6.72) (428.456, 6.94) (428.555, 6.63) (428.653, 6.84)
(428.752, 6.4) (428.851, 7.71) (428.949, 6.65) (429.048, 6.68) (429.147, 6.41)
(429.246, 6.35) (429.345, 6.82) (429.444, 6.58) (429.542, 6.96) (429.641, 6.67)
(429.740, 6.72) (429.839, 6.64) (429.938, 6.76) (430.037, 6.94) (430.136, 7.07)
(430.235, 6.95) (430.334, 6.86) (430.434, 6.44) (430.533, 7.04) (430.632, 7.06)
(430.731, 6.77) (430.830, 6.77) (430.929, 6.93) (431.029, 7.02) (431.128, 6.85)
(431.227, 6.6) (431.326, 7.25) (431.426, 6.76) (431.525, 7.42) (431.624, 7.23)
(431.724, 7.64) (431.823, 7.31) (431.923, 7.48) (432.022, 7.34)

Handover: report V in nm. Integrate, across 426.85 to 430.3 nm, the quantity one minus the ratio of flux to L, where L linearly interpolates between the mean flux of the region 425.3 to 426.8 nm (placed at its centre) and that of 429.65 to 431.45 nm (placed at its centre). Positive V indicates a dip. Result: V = 0.02 nm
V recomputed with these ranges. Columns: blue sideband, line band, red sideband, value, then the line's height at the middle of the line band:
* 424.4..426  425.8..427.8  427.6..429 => 0.069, 6.5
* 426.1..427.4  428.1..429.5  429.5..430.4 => -0.018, 6.63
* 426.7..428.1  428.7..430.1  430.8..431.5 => -0.022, 6.63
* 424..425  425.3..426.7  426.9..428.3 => 0.009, 6.35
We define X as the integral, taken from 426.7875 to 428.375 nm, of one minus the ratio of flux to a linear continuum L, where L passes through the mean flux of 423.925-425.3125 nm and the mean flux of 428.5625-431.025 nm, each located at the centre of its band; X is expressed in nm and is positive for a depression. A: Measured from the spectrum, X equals 0.055 nm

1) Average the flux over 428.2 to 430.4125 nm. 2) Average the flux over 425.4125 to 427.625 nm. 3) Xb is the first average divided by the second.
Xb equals 1.1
